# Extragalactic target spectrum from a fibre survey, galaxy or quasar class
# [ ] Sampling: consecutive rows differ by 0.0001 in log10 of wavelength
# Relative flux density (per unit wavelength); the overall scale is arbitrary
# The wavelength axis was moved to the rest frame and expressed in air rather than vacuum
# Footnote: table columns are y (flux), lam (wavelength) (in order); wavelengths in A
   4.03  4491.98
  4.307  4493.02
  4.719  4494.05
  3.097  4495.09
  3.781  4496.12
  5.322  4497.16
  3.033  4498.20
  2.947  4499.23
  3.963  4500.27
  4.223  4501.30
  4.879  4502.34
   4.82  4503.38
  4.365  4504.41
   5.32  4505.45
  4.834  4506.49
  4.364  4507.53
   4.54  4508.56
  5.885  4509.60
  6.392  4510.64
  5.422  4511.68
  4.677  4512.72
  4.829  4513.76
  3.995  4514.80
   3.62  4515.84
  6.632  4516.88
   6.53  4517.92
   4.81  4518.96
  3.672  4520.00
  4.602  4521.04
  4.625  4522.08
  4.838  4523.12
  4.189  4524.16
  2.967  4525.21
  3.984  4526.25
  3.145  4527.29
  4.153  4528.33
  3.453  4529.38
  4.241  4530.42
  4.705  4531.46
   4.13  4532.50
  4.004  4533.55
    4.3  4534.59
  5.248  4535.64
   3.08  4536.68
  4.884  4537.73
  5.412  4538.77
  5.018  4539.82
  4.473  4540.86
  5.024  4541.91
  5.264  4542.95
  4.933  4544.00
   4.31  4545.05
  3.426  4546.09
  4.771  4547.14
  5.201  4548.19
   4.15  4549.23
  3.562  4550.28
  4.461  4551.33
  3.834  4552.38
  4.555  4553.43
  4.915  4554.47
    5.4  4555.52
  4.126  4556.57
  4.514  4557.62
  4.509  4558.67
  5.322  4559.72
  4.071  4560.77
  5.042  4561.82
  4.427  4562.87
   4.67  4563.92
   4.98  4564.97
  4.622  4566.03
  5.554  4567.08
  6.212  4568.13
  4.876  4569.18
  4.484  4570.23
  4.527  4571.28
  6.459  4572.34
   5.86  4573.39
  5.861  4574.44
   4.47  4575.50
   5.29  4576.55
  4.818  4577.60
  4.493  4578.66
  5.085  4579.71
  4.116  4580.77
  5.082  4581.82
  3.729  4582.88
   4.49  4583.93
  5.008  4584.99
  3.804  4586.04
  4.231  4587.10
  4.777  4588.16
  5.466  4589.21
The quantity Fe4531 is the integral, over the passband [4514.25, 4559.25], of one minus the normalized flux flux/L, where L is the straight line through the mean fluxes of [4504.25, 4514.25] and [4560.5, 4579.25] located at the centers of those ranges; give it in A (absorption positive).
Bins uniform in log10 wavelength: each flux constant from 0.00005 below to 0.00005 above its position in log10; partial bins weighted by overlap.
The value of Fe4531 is 5.4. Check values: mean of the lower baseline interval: 5.09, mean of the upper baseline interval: 5.05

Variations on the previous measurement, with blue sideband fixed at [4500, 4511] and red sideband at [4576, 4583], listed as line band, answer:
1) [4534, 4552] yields 0.9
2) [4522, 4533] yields 1.8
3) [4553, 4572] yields -0.4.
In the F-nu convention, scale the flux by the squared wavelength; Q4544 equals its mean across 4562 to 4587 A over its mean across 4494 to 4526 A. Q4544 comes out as 1.1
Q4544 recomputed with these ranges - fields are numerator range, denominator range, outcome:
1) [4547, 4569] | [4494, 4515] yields 1.06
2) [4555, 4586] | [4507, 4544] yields 1.08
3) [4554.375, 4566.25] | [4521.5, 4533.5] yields 1.18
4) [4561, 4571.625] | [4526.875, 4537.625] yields 1.22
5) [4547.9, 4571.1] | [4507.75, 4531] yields 1.04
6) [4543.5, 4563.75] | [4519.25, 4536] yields 1.10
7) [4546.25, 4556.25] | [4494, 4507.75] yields 1.08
